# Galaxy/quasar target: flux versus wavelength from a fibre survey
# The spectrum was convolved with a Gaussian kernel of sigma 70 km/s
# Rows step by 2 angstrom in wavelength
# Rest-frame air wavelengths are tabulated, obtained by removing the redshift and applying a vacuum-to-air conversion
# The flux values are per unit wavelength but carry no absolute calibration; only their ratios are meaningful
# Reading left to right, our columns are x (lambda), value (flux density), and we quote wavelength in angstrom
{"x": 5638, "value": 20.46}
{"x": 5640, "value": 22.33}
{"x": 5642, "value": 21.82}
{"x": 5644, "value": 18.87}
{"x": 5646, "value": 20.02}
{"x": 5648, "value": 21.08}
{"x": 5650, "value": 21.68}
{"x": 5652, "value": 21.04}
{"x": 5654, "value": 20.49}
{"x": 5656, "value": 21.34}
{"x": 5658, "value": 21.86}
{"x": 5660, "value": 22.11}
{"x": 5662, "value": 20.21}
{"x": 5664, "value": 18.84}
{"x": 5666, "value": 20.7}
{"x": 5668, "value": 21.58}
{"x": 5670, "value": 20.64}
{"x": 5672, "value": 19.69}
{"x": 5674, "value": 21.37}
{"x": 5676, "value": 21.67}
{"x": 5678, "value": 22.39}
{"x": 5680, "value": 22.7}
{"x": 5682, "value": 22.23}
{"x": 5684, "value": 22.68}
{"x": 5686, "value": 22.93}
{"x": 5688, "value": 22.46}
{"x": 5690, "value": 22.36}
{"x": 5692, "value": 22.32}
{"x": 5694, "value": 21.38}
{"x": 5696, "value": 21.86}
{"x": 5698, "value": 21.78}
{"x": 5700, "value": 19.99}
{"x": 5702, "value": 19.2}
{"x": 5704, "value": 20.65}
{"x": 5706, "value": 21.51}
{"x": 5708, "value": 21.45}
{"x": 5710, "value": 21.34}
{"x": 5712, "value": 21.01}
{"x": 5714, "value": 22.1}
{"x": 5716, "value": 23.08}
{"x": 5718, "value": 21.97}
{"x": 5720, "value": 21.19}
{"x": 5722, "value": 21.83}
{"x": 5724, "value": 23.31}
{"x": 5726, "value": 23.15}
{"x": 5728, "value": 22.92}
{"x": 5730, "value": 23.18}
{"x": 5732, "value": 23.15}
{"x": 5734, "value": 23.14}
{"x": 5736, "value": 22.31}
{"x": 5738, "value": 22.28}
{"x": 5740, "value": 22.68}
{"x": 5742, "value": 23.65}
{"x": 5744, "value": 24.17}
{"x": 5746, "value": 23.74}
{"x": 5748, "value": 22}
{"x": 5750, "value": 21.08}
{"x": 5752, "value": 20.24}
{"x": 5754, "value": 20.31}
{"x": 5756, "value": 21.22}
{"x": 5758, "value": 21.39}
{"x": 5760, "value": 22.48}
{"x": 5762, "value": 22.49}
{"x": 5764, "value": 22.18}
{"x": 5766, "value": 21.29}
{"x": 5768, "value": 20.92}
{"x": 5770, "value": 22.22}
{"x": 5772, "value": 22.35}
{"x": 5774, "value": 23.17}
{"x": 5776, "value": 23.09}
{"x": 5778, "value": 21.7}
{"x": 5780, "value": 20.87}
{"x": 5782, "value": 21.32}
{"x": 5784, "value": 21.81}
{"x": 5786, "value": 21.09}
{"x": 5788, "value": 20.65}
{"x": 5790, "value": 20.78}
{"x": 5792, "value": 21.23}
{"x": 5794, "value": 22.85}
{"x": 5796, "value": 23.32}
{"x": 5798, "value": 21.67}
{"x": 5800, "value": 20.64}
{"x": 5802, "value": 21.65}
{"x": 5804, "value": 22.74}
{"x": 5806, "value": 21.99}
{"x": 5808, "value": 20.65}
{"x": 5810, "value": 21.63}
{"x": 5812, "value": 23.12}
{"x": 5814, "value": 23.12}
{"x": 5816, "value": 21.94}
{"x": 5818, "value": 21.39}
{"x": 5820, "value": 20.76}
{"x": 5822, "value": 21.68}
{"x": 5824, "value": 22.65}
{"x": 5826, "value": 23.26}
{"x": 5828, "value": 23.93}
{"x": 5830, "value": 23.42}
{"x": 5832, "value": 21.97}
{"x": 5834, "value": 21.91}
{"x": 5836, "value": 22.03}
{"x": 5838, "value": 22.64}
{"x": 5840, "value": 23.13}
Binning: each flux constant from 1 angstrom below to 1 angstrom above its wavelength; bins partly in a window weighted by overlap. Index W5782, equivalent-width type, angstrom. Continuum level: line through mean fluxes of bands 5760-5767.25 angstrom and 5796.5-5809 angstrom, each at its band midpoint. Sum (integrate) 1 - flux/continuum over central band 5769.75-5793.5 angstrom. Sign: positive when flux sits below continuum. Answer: 0.2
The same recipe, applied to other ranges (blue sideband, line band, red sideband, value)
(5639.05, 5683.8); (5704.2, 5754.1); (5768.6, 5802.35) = -1.8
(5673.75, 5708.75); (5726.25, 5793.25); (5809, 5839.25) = 0.0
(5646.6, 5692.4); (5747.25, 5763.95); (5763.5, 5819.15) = 0.2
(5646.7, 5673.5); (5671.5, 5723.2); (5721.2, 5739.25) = 0.5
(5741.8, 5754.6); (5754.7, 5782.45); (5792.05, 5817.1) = 0.3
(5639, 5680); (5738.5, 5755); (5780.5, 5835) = -0.5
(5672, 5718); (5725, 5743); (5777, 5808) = -1.1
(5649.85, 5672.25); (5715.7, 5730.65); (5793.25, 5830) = -0.8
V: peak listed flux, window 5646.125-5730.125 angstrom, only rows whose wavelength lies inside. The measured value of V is 23.31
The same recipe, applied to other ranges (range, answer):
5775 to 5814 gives 23.32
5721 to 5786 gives 24.17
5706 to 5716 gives 23.08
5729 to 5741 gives 23.18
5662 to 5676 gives 21.67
